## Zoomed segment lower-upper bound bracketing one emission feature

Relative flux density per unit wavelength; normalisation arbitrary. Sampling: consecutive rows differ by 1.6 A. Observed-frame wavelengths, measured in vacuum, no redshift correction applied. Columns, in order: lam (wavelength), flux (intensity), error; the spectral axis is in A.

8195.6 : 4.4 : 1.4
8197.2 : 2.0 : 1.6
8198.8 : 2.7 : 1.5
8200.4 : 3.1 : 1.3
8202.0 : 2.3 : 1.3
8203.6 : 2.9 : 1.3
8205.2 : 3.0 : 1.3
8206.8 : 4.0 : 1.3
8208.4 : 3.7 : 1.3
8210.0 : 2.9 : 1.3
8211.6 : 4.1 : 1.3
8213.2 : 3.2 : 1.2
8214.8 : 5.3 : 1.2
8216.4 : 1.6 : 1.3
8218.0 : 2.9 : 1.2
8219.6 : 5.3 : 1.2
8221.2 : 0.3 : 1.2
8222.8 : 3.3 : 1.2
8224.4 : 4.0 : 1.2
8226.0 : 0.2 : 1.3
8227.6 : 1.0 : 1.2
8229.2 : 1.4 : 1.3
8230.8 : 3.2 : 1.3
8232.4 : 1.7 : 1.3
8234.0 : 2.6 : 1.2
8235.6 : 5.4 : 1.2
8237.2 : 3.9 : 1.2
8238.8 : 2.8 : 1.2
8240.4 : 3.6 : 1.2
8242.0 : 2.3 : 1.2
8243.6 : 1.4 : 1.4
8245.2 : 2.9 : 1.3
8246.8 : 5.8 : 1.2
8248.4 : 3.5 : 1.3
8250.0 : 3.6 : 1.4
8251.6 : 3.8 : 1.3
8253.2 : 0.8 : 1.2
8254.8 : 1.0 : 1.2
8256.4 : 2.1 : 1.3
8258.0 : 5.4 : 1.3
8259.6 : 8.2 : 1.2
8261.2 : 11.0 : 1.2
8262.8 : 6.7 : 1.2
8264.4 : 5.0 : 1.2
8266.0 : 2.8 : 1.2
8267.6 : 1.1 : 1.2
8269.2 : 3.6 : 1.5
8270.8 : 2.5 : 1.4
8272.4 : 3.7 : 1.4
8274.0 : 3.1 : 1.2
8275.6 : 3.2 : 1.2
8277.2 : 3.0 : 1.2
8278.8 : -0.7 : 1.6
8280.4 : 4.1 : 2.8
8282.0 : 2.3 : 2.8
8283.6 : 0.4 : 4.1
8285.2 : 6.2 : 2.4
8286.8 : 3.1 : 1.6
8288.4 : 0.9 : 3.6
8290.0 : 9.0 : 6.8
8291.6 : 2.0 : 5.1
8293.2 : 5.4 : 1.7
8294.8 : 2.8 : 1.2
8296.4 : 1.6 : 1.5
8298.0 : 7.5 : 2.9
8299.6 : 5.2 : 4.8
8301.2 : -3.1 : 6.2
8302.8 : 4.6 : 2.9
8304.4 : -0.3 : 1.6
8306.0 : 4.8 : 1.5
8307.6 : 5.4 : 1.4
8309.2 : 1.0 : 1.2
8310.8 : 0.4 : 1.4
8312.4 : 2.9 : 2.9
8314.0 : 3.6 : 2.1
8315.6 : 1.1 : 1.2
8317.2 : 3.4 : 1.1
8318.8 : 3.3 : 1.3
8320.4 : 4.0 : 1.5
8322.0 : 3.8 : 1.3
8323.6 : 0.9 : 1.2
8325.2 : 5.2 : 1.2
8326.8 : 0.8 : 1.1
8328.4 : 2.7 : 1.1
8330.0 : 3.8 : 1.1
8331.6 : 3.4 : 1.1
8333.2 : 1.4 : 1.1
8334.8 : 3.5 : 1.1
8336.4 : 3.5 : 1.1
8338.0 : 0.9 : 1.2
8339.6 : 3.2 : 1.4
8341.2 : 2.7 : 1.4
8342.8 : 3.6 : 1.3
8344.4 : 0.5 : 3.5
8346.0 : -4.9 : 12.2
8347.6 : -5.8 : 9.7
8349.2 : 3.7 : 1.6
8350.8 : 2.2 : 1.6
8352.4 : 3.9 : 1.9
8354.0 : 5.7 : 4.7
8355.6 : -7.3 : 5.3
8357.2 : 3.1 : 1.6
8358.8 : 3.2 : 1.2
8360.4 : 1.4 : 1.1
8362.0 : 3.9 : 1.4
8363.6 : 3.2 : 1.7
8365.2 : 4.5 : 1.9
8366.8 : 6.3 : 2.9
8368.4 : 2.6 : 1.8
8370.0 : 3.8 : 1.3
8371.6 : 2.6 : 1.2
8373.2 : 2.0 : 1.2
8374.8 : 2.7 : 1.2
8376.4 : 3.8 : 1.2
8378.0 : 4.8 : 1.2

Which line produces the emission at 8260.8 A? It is H-gamma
